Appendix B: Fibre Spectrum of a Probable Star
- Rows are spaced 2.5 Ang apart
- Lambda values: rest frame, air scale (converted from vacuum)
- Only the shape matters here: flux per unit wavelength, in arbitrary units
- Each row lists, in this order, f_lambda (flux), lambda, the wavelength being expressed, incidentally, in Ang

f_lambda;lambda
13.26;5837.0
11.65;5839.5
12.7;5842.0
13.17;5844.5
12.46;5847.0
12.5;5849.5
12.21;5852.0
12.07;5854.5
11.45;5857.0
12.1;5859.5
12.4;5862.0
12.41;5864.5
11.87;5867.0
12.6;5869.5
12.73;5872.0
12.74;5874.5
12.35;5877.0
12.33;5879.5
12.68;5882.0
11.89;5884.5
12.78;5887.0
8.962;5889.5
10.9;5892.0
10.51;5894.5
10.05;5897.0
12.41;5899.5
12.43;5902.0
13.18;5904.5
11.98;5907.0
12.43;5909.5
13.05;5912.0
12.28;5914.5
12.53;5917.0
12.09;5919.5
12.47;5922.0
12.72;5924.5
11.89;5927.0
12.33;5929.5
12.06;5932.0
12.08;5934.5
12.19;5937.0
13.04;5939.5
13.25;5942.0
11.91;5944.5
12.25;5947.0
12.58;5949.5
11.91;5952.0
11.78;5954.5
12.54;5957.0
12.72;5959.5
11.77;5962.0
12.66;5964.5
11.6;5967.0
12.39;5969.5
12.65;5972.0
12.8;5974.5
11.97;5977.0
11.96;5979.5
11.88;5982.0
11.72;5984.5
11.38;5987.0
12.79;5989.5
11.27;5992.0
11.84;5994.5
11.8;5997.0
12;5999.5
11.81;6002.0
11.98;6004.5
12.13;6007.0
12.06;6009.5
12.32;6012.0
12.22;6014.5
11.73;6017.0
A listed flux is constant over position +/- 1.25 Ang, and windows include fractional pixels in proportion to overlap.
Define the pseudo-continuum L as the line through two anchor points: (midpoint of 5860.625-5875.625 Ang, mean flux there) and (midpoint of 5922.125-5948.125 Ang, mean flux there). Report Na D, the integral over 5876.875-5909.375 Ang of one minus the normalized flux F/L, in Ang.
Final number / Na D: 1.82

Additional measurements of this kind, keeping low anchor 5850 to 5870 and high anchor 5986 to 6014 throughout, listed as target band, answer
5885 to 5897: 1.3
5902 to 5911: -0.3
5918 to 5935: -0.3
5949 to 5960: -0.2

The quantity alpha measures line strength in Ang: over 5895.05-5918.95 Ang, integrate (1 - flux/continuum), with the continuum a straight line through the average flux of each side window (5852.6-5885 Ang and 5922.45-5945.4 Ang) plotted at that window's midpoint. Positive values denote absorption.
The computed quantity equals 0.3 Ang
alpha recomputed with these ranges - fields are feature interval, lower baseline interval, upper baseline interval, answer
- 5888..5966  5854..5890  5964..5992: 0.2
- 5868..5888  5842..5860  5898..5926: -0.2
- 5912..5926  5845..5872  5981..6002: -0.5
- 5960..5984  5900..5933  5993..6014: -0.1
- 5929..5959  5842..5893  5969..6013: -0.6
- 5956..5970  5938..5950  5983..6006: 0.1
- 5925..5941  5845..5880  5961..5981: -0.1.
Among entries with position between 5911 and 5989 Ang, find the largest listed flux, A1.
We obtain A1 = 13.25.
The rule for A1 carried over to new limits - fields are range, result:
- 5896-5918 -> 13.18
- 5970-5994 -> 12.8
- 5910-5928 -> 13.05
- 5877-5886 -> 12.68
